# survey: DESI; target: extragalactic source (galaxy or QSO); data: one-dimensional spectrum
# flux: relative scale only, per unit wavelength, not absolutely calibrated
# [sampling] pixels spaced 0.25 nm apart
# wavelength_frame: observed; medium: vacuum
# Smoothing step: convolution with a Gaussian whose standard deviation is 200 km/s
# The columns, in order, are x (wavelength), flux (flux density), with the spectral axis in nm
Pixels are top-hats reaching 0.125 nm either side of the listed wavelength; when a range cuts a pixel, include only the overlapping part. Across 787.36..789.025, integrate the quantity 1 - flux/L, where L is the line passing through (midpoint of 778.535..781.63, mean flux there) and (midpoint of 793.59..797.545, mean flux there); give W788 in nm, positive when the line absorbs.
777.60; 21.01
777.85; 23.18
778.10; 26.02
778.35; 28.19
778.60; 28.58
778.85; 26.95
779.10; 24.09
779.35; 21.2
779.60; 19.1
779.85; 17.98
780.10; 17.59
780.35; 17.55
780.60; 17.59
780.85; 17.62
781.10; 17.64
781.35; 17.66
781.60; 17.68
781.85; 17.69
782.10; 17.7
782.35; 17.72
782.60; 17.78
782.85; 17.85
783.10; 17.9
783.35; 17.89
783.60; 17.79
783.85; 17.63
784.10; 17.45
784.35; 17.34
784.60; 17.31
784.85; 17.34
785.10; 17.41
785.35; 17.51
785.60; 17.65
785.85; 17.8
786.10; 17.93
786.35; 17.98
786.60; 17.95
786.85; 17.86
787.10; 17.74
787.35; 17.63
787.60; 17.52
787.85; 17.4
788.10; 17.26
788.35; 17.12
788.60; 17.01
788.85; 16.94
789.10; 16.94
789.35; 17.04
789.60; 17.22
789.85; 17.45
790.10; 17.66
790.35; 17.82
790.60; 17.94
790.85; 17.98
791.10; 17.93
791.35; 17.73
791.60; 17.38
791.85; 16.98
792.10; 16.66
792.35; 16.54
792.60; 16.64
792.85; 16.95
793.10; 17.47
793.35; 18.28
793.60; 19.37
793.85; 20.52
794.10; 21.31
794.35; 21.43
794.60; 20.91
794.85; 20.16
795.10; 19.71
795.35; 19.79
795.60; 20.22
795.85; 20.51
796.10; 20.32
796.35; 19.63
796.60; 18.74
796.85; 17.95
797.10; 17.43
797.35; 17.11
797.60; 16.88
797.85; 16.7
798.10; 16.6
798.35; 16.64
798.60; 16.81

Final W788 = 0.22 nm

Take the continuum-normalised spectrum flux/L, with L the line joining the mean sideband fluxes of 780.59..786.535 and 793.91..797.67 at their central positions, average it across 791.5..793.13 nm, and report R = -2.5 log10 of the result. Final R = 0.127 mag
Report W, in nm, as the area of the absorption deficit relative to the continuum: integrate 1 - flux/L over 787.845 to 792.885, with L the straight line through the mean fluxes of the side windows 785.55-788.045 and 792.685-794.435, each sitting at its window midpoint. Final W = 0.34 nm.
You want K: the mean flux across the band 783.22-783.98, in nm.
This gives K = 17.8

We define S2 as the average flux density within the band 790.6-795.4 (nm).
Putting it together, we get 18.6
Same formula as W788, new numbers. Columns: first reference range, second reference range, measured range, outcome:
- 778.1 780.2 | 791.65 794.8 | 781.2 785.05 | 0.75 nm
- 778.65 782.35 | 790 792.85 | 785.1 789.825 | 0.16 nm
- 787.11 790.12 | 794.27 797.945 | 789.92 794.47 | 0.01 nm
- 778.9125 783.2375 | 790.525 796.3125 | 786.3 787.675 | 0.06 nm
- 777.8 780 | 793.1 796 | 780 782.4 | 0.58 nm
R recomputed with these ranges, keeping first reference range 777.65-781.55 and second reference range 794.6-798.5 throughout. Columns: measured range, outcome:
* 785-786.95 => 0.15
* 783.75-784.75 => 0.18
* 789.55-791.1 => 0.11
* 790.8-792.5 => 0.13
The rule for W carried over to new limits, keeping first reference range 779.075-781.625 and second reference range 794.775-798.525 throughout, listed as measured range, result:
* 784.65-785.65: 0.06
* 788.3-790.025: 0.13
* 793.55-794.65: -0.13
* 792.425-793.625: 0.06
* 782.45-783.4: 0.03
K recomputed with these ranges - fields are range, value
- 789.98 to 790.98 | 17.9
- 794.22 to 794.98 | 20.8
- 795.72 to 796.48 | 20.1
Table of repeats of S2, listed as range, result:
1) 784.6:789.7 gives 17.5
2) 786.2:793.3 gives 17.4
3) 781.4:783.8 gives 17.8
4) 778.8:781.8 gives 19.2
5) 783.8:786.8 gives 17.6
